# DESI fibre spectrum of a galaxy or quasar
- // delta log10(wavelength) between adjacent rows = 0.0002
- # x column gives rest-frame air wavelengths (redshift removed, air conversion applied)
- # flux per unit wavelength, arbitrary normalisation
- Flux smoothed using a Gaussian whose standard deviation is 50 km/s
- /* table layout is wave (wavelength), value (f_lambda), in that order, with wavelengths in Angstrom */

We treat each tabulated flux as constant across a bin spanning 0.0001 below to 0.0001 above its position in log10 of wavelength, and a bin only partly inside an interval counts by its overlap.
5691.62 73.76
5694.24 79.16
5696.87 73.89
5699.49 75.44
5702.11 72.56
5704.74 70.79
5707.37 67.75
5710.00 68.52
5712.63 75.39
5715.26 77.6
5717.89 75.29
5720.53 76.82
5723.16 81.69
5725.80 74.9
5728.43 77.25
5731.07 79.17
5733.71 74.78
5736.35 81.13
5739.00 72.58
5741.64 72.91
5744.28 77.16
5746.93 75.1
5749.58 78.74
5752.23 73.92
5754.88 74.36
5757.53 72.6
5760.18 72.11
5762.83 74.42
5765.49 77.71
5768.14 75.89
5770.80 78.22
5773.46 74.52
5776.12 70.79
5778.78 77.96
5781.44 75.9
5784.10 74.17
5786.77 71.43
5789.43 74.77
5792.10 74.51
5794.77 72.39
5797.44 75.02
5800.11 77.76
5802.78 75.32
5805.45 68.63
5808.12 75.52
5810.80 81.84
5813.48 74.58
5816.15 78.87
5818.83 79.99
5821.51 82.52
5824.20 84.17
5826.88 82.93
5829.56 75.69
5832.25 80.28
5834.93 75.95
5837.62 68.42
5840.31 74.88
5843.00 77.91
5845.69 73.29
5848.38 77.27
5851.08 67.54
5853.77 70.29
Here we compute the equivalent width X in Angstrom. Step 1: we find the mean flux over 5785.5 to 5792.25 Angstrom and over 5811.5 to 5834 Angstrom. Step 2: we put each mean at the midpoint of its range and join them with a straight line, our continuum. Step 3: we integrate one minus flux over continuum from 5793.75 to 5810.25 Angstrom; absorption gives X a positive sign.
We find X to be 0.3 Angstrom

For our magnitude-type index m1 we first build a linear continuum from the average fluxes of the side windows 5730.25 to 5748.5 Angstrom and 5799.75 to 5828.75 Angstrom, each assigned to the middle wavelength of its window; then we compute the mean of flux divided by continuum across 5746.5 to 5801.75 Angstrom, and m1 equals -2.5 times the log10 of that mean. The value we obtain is 0.03 mag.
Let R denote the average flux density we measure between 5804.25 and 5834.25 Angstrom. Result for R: 78.6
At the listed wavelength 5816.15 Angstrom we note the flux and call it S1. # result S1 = 78.87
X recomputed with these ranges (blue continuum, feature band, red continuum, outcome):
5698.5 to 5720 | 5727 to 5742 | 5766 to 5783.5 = -0.5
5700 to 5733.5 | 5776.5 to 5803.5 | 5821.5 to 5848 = 0.6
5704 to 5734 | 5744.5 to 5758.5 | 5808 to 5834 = 0.3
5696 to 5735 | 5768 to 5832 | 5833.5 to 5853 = -2.2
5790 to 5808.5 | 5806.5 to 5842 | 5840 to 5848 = -1.4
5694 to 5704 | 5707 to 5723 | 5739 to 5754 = 0.1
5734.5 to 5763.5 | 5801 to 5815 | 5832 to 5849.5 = 0.0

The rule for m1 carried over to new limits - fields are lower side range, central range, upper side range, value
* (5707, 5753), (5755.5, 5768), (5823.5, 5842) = 0.03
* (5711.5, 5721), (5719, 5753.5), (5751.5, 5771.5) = -0.01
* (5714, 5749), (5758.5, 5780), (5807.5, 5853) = 0.02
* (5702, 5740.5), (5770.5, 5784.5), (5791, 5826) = 0.02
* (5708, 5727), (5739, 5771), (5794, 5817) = 0.01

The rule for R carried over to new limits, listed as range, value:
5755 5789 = 74.7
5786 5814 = 74.8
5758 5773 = 75.4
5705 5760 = 75.2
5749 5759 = 74.6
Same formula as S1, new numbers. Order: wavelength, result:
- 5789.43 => 74.77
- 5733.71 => 74.78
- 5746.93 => 75.1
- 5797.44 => 75.02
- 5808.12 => 75.52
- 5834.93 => 75.95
